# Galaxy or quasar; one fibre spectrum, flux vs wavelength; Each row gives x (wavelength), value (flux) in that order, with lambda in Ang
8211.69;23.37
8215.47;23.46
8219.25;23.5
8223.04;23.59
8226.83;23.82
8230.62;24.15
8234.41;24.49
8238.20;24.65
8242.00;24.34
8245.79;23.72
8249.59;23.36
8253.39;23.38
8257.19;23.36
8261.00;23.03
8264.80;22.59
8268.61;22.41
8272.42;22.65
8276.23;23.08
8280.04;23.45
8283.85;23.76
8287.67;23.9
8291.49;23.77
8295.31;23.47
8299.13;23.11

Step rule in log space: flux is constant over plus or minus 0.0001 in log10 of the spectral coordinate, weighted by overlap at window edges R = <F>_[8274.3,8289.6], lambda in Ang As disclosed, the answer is 23.5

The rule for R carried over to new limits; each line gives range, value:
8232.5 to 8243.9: 24.5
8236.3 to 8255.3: 23.9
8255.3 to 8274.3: 22.8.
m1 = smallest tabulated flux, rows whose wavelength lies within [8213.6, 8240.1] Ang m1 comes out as 23.46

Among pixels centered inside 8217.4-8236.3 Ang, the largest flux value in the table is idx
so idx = 24.49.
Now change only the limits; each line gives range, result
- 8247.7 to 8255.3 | 23.38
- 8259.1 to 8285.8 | 23.76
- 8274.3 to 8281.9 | 23.45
